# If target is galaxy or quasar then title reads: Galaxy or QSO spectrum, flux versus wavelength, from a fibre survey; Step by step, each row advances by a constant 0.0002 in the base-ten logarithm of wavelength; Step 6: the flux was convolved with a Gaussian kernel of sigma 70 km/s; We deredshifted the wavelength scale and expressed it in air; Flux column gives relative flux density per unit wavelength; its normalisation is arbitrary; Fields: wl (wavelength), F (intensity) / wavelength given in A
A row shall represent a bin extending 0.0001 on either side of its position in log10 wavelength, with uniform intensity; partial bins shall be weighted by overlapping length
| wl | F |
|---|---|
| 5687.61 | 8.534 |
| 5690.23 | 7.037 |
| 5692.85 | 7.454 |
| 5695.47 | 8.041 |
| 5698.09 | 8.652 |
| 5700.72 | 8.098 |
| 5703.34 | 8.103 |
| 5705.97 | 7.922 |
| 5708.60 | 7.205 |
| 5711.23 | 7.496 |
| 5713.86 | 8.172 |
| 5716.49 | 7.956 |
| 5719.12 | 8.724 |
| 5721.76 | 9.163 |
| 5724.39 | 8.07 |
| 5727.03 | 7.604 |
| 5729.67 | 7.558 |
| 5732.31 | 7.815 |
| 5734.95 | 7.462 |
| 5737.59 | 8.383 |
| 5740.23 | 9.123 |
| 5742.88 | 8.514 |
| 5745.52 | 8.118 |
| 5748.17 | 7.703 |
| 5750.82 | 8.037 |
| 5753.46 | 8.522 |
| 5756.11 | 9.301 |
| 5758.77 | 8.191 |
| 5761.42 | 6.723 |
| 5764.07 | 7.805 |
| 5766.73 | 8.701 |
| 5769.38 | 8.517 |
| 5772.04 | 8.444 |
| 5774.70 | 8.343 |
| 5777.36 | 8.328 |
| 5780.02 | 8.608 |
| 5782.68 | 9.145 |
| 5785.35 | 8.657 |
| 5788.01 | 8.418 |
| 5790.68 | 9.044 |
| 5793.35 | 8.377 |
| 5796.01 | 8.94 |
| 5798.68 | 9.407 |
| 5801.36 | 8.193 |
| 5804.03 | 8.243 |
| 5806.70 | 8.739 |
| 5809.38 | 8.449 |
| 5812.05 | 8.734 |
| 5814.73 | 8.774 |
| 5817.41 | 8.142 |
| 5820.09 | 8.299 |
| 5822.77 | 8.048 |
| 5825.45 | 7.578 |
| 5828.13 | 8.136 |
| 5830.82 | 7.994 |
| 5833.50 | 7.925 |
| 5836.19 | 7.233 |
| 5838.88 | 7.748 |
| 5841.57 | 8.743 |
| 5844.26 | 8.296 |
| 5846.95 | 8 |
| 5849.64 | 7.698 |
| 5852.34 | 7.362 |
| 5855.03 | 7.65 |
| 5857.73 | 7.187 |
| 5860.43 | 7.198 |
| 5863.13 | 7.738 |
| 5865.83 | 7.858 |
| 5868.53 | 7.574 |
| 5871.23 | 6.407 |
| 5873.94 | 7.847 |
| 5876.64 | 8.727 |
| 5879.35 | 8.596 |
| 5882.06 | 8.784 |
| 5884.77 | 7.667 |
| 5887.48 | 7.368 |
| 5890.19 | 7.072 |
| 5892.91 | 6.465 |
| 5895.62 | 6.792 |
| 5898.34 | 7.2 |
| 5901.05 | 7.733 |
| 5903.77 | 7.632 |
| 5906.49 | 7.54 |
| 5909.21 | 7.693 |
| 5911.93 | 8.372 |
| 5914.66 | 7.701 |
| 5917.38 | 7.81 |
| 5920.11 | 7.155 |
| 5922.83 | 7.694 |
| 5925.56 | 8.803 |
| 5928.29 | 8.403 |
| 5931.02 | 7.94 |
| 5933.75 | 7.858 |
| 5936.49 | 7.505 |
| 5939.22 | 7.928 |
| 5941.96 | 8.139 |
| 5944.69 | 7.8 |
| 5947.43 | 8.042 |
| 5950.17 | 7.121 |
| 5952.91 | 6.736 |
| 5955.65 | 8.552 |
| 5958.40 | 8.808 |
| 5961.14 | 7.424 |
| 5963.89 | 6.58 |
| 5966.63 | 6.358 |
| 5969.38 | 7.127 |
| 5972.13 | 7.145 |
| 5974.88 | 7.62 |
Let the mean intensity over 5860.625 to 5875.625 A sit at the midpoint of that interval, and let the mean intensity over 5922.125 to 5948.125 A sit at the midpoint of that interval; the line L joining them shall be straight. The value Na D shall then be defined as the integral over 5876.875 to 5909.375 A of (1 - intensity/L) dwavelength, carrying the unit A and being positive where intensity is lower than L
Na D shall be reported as 0.4 A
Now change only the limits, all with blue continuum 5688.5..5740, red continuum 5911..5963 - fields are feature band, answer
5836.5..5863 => 0.56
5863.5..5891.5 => 0.38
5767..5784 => -1.34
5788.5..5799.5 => -1.31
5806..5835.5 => -1.12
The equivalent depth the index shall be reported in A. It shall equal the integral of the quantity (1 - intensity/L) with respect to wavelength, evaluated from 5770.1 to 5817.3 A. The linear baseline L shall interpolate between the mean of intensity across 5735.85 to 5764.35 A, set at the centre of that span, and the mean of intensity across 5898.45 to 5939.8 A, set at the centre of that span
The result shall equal -2.9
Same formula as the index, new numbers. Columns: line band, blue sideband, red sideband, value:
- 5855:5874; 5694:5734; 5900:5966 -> 1.13 A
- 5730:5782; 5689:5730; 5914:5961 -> -1.94 A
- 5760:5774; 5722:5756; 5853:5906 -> -0.03 A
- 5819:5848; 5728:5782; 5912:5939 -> 0.27 A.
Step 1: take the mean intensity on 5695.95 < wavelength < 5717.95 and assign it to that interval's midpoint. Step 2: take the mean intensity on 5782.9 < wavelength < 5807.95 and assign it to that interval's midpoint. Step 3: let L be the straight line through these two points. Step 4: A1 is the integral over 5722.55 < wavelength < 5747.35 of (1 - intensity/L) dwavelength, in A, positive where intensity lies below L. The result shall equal 0.3 A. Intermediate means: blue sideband 7.96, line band 8.09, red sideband 8.69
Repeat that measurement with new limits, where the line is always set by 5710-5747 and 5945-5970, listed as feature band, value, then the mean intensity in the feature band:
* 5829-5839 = 0.11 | 7.74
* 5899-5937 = -1.40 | 7.84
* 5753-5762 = -0.23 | 8.27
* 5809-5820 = -0.86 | 8.51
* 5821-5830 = -0.10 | 7.94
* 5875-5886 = -1.08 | 8.44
